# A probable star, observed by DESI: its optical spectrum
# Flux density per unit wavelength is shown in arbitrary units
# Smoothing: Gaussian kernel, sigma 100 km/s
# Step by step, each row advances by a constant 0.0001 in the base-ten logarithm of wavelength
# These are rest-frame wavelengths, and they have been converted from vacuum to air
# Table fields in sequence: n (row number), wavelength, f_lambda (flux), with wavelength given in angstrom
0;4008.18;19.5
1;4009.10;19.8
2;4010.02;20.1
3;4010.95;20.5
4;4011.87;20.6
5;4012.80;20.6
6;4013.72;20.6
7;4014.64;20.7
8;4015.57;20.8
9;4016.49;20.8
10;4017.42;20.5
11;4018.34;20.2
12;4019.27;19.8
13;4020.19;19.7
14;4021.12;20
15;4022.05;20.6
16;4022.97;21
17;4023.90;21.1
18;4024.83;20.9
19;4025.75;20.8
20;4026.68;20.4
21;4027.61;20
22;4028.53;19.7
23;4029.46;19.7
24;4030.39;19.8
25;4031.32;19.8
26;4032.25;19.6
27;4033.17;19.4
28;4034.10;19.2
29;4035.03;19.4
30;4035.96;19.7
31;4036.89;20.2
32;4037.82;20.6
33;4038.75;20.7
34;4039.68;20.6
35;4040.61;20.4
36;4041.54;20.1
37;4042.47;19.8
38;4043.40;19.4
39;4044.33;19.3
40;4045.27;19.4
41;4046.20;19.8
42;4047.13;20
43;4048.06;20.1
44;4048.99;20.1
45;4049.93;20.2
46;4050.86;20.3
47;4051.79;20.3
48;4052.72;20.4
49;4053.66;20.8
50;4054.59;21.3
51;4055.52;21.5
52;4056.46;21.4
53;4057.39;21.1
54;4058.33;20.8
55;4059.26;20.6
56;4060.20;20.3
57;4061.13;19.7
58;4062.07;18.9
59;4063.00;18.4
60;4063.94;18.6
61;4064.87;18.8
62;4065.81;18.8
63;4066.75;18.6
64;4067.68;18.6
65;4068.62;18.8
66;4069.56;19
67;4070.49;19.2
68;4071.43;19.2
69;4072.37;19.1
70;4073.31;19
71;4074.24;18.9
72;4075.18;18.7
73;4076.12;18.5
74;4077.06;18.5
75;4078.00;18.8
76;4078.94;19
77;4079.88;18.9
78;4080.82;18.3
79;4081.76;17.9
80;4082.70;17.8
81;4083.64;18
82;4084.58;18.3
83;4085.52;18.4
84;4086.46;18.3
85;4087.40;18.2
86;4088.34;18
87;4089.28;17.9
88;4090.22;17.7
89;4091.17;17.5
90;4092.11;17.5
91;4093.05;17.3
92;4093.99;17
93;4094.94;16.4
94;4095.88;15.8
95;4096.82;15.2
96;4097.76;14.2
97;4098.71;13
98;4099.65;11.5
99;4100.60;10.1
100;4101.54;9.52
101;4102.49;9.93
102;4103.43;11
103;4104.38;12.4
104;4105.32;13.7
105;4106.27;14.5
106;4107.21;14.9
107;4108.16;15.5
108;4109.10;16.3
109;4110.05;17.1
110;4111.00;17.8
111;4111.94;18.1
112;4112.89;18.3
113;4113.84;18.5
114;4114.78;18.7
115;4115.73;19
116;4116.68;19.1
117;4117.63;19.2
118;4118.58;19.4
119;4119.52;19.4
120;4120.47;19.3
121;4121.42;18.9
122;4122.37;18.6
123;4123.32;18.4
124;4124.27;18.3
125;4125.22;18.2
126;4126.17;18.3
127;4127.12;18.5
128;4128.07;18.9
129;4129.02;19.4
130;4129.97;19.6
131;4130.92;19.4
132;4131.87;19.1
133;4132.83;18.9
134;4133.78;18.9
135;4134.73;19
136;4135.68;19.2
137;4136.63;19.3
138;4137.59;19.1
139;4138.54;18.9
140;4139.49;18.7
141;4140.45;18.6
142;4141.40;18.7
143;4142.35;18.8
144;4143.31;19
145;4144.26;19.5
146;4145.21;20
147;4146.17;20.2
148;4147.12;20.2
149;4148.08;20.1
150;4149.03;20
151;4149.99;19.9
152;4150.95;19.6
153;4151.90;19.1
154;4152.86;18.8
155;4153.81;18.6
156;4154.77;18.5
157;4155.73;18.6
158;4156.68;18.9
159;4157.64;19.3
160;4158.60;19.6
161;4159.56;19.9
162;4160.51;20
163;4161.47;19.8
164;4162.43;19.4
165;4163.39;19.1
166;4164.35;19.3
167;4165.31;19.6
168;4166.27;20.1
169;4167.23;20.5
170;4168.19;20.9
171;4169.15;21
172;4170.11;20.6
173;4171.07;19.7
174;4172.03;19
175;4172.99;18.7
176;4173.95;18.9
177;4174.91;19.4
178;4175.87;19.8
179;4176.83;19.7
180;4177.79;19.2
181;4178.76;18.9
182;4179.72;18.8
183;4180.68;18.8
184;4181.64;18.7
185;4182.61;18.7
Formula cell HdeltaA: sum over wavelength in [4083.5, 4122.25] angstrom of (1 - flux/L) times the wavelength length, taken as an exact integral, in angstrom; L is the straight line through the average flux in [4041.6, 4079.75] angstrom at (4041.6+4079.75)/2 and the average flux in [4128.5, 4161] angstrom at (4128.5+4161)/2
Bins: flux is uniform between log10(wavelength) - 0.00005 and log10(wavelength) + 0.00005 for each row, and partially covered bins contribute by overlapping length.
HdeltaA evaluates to 6.1 angstrom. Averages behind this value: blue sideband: 19.6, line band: 16.4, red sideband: 19.3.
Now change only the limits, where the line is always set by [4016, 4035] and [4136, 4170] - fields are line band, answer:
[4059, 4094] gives 2.3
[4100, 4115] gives 3.8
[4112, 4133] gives 0.8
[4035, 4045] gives 0.0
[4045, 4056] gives -0.2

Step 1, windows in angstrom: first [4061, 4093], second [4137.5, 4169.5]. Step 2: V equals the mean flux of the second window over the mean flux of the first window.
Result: 1.05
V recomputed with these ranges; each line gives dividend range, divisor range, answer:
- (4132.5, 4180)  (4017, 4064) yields 0.96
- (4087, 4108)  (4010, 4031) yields 0.72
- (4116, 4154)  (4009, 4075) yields 0.96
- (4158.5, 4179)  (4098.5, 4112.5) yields 1.43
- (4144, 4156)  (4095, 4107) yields 1.53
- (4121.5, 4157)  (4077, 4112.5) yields 1.19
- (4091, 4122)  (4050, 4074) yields 0.81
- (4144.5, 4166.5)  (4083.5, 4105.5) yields 1.28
